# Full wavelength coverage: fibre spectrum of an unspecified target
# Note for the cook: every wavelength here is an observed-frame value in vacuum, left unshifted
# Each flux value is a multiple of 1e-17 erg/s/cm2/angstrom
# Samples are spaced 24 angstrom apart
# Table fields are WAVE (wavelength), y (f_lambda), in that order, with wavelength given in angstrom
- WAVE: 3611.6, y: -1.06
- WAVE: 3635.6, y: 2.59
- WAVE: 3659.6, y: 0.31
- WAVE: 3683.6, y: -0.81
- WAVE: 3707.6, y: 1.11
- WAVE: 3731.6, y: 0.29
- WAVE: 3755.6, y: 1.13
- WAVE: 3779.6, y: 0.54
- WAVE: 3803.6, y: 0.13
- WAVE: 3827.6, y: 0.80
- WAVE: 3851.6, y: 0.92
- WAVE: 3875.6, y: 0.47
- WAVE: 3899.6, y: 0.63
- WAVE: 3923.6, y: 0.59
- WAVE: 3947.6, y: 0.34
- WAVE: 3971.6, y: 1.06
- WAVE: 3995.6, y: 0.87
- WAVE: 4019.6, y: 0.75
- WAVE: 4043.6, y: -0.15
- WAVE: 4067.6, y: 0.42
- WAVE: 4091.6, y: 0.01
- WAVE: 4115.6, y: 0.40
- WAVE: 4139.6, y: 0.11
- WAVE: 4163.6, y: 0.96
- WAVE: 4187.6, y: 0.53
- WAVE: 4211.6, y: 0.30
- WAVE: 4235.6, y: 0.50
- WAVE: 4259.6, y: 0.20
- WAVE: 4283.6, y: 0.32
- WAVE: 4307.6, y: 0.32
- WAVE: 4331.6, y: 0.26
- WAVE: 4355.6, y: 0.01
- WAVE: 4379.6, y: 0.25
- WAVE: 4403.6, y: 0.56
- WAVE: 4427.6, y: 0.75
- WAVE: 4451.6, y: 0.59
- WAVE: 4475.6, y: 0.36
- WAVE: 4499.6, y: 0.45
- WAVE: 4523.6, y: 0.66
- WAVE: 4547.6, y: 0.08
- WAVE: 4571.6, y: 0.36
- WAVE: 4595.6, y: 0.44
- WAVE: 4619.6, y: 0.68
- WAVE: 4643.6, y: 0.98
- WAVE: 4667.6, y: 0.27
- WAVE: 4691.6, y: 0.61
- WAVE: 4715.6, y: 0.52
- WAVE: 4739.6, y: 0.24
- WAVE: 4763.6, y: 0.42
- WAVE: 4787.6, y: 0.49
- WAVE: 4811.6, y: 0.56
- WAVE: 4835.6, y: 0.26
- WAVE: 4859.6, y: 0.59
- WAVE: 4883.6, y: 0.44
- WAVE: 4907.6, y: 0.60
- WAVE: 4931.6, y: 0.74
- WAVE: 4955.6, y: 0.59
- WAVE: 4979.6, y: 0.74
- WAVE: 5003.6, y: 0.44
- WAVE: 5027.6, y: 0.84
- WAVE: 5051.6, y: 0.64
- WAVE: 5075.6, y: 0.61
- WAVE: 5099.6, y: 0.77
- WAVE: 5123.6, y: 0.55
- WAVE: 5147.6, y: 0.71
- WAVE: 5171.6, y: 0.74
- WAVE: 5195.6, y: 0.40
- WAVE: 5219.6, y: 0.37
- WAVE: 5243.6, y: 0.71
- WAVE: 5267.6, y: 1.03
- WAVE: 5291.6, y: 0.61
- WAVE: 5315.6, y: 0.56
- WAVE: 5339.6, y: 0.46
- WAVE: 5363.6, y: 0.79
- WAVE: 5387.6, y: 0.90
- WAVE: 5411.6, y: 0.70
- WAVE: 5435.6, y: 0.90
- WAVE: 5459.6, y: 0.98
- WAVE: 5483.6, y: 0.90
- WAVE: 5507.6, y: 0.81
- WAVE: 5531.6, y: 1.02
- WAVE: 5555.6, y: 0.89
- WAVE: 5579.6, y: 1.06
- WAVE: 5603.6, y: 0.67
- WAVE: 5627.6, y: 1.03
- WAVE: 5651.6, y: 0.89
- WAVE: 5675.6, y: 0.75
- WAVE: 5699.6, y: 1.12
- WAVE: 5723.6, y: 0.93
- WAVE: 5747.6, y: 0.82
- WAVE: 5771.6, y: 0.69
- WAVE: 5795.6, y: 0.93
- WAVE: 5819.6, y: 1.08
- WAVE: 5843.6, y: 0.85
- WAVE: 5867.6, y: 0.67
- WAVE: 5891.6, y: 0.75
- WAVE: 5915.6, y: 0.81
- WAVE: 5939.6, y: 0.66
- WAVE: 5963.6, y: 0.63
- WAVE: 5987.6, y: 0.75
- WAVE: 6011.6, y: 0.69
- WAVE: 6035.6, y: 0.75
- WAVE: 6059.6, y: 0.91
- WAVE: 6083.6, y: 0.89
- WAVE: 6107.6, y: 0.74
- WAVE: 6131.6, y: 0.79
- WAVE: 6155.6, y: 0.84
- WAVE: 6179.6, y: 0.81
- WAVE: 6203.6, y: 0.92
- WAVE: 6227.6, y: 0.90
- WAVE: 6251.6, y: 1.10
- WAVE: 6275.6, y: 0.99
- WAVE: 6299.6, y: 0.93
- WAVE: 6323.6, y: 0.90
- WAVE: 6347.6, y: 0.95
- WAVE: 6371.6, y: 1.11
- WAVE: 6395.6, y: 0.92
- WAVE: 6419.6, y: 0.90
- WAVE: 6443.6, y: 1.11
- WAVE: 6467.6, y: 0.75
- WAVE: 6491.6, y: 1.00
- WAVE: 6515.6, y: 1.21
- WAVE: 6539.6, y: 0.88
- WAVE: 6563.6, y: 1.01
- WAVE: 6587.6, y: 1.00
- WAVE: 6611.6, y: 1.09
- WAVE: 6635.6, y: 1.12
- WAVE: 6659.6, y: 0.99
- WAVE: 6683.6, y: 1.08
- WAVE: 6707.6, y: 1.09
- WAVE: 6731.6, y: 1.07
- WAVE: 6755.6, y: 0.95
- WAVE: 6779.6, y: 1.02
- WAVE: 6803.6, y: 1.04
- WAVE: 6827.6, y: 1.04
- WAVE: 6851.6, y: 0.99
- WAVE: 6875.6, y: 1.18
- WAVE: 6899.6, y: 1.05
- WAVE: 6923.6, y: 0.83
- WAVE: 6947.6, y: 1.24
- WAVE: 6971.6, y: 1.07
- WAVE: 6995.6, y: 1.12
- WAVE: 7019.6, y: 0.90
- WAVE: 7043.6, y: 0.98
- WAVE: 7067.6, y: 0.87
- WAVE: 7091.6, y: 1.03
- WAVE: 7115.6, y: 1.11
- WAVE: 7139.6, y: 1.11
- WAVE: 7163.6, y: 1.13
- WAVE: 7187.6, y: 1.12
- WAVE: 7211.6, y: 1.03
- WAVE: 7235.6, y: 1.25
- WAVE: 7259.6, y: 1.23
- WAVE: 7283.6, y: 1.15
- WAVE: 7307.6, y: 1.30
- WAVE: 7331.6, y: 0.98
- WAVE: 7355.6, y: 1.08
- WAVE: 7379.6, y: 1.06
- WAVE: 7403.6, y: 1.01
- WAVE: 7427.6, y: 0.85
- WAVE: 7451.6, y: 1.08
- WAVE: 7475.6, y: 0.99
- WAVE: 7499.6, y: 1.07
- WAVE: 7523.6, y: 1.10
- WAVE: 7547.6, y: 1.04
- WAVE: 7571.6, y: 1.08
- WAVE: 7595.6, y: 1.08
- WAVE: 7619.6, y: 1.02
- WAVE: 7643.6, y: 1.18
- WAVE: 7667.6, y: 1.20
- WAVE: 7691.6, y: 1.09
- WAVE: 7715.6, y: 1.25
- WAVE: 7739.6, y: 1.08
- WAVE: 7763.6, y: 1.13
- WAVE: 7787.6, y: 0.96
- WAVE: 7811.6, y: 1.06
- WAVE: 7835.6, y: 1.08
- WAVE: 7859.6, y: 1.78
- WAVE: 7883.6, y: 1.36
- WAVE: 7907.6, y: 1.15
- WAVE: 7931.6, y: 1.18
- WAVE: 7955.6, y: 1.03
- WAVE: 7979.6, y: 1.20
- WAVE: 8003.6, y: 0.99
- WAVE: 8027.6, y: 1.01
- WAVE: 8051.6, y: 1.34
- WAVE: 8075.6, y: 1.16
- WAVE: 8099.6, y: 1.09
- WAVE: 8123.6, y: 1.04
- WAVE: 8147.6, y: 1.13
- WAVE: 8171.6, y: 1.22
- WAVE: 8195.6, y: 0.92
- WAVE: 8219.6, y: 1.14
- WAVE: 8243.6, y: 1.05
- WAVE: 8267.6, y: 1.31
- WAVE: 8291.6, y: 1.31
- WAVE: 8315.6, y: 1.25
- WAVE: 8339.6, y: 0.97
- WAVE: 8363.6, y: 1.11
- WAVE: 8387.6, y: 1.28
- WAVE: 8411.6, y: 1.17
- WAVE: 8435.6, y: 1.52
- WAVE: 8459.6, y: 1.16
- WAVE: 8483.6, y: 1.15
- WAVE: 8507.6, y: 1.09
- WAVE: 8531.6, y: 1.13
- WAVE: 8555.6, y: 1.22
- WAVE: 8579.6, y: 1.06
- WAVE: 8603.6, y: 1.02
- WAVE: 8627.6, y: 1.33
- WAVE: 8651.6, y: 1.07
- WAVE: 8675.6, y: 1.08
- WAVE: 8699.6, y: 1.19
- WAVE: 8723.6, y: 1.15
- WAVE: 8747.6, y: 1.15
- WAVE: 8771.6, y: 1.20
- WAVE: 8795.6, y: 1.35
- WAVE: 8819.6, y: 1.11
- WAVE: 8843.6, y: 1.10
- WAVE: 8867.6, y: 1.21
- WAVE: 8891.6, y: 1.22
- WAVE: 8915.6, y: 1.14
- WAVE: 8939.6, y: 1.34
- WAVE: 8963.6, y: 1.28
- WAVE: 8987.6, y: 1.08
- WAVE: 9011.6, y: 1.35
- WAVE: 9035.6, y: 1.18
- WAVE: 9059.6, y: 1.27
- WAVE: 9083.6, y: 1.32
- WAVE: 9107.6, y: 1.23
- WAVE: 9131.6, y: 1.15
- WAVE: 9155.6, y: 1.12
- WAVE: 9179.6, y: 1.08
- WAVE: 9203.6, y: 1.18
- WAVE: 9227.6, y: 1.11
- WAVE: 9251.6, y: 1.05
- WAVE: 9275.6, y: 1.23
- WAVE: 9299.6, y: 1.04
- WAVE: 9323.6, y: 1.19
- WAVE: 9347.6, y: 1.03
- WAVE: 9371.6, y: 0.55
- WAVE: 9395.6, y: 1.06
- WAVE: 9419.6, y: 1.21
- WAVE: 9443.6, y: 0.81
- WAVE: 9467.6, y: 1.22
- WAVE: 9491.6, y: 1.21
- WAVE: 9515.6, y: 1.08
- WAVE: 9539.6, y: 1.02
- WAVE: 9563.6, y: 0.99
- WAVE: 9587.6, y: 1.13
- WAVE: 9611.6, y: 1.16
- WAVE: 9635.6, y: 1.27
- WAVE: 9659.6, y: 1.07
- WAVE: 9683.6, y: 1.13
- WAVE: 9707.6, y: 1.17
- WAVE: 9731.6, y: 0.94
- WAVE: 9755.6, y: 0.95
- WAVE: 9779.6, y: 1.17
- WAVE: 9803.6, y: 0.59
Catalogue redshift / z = 0.20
